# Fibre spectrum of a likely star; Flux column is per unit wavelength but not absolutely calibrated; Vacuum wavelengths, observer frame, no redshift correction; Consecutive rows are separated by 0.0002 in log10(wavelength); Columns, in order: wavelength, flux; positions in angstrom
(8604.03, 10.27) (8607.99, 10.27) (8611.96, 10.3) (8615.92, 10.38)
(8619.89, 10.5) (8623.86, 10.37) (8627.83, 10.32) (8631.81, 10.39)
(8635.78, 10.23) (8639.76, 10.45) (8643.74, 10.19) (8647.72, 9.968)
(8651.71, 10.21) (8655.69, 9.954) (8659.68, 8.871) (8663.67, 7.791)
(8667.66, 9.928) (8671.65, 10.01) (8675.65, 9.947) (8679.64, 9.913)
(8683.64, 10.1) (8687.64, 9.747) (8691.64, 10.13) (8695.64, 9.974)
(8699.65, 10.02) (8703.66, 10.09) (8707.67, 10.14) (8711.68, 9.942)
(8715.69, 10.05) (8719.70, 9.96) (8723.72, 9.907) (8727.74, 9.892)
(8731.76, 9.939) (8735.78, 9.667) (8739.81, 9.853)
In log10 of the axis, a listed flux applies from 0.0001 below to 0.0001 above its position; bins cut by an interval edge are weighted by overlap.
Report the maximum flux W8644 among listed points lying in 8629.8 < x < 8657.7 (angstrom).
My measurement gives 10.45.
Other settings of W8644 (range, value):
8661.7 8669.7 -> 9.928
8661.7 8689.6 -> 10.1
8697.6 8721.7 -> 10.14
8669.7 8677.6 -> 10.01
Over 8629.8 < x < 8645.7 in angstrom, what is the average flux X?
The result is 10.3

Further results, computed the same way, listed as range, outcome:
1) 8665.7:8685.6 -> 9.98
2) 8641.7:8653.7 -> 10.1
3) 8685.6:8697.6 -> 9.96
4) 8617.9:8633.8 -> 10.4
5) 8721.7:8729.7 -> 9.89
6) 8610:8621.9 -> 10.4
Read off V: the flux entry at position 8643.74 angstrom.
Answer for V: 10.19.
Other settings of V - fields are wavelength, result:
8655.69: 9.954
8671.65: 10.01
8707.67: 10.14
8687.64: 9.747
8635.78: 10.23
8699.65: 10.02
